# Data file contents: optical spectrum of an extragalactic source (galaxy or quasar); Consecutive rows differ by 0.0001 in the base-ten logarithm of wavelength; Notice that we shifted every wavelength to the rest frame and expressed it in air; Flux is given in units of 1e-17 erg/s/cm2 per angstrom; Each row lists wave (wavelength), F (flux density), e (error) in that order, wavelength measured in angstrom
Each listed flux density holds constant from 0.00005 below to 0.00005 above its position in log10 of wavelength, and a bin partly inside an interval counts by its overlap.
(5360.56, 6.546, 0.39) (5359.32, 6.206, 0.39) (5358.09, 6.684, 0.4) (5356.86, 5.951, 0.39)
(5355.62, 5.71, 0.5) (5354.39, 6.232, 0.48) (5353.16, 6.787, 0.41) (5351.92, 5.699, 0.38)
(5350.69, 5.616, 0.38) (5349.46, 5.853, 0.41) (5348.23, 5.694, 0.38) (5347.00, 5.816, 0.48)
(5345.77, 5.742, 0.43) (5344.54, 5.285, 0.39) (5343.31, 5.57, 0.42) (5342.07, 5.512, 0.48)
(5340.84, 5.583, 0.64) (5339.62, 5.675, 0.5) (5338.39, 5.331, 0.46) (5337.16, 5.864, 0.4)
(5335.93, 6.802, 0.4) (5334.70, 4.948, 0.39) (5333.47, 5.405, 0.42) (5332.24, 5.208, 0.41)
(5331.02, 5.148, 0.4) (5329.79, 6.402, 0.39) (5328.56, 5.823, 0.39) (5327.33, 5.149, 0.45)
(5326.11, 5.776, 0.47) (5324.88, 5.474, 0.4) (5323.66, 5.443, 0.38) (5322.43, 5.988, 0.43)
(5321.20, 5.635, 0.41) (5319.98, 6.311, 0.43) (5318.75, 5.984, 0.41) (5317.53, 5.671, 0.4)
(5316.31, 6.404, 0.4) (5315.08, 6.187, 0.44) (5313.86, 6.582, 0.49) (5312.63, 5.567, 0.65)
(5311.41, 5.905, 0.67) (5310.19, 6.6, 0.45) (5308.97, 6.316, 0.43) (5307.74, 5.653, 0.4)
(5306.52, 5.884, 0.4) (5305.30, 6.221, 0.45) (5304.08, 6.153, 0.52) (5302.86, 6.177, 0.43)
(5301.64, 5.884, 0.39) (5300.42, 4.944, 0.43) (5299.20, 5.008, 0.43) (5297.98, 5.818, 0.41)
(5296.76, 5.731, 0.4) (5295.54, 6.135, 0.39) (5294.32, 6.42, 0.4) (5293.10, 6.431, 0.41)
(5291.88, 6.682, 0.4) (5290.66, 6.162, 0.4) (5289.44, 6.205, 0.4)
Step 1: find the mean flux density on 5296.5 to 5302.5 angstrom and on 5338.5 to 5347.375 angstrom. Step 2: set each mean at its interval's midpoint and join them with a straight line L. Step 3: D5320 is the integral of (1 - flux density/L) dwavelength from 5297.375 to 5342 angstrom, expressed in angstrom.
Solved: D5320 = -2.2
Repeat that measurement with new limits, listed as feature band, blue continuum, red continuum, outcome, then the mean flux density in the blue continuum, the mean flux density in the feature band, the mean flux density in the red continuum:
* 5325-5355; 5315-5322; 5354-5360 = 1.9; 6.02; 5.7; 6.16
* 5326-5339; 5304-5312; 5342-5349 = 0.4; 6.1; 5.62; 5.61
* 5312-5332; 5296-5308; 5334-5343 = -0.4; 5.76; 5.83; 5.66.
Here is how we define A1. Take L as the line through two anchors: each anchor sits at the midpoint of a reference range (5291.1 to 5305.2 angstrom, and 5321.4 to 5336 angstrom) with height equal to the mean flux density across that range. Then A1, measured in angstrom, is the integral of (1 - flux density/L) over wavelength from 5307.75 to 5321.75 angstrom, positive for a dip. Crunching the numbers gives -0.81 angstrom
